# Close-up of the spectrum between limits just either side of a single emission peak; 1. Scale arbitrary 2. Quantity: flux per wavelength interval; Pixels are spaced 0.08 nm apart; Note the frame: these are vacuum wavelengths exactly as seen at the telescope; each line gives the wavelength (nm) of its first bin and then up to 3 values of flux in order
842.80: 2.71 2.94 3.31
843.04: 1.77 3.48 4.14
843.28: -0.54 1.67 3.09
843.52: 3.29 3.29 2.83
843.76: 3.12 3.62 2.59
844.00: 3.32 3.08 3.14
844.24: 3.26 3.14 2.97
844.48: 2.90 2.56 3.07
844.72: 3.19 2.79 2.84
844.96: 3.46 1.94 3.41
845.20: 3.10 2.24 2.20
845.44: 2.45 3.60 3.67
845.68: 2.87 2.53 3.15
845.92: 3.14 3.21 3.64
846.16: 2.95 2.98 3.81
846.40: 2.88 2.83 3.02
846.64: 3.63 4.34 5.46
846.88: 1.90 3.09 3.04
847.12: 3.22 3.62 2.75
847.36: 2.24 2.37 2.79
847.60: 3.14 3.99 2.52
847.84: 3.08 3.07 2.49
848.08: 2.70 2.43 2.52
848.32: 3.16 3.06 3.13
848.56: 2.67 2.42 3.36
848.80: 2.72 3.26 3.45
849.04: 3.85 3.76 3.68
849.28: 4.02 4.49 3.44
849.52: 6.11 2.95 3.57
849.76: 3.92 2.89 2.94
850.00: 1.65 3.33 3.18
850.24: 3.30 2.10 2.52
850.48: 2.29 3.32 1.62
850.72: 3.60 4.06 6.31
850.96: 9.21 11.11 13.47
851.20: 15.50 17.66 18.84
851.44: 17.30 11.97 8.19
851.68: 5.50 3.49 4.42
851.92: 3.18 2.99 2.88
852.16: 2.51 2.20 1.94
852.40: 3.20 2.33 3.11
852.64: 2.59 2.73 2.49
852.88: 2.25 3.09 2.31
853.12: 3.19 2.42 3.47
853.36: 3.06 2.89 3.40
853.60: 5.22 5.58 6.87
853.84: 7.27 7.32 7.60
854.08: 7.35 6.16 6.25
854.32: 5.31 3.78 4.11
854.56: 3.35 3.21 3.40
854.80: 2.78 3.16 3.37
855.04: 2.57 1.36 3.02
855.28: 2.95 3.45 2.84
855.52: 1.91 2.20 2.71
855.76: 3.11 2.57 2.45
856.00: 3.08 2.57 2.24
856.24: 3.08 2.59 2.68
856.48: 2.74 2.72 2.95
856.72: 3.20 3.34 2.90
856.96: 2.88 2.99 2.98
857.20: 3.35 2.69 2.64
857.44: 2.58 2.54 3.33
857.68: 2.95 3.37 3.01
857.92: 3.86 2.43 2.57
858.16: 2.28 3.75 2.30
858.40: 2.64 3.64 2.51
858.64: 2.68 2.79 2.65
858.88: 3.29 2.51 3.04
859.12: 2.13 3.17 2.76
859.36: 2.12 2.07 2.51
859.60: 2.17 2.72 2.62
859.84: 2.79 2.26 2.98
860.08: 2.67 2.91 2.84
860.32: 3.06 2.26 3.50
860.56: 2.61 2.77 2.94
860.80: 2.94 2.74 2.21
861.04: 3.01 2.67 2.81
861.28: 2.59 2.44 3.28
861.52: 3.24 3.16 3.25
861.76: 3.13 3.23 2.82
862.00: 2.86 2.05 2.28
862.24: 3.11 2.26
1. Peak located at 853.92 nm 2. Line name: [N II]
